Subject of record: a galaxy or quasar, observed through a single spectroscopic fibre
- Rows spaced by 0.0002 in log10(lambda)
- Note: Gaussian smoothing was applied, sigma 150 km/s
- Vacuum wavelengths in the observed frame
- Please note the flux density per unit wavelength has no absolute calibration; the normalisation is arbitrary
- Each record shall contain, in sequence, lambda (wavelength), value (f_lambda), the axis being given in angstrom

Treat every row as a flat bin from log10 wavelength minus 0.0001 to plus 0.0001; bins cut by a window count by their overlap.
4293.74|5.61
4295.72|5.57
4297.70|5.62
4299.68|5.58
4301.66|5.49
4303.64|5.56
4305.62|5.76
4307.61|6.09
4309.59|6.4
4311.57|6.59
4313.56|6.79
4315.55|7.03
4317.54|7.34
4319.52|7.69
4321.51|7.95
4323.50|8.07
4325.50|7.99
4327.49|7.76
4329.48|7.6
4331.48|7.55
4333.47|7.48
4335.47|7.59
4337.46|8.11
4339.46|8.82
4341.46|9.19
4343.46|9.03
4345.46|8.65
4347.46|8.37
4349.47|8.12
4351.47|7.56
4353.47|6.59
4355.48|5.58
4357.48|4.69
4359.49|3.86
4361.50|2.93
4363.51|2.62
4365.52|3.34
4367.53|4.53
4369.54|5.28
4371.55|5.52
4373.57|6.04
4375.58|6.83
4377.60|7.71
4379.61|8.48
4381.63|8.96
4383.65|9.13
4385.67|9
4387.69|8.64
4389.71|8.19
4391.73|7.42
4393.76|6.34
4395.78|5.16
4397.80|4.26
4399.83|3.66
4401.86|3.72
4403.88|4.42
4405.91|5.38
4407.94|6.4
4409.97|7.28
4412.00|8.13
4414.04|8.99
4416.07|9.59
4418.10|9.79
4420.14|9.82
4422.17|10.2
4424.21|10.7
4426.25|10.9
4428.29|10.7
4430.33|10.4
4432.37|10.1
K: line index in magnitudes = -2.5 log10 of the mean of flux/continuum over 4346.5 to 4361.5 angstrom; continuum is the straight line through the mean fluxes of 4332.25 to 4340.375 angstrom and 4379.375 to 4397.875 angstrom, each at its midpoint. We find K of 0.27 mag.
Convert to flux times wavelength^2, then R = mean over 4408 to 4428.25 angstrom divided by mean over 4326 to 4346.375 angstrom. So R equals 1.19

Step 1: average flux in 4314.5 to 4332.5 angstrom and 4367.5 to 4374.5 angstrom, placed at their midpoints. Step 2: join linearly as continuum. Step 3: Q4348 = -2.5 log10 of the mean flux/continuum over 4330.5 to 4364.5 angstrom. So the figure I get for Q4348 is -0.04 mag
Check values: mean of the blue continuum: 7.66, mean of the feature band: 6.87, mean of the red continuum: 5.45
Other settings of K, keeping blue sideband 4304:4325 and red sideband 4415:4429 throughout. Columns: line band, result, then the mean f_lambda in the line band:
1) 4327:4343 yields -0.07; 8.06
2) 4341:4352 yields -0.08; 8.49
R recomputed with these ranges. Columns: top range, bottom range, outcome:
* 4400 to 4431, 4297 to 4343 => 1.21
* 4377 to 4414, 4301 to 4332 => 1.01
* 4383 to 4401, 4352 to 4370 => 1.55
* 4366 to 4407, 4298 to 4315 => 1.10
